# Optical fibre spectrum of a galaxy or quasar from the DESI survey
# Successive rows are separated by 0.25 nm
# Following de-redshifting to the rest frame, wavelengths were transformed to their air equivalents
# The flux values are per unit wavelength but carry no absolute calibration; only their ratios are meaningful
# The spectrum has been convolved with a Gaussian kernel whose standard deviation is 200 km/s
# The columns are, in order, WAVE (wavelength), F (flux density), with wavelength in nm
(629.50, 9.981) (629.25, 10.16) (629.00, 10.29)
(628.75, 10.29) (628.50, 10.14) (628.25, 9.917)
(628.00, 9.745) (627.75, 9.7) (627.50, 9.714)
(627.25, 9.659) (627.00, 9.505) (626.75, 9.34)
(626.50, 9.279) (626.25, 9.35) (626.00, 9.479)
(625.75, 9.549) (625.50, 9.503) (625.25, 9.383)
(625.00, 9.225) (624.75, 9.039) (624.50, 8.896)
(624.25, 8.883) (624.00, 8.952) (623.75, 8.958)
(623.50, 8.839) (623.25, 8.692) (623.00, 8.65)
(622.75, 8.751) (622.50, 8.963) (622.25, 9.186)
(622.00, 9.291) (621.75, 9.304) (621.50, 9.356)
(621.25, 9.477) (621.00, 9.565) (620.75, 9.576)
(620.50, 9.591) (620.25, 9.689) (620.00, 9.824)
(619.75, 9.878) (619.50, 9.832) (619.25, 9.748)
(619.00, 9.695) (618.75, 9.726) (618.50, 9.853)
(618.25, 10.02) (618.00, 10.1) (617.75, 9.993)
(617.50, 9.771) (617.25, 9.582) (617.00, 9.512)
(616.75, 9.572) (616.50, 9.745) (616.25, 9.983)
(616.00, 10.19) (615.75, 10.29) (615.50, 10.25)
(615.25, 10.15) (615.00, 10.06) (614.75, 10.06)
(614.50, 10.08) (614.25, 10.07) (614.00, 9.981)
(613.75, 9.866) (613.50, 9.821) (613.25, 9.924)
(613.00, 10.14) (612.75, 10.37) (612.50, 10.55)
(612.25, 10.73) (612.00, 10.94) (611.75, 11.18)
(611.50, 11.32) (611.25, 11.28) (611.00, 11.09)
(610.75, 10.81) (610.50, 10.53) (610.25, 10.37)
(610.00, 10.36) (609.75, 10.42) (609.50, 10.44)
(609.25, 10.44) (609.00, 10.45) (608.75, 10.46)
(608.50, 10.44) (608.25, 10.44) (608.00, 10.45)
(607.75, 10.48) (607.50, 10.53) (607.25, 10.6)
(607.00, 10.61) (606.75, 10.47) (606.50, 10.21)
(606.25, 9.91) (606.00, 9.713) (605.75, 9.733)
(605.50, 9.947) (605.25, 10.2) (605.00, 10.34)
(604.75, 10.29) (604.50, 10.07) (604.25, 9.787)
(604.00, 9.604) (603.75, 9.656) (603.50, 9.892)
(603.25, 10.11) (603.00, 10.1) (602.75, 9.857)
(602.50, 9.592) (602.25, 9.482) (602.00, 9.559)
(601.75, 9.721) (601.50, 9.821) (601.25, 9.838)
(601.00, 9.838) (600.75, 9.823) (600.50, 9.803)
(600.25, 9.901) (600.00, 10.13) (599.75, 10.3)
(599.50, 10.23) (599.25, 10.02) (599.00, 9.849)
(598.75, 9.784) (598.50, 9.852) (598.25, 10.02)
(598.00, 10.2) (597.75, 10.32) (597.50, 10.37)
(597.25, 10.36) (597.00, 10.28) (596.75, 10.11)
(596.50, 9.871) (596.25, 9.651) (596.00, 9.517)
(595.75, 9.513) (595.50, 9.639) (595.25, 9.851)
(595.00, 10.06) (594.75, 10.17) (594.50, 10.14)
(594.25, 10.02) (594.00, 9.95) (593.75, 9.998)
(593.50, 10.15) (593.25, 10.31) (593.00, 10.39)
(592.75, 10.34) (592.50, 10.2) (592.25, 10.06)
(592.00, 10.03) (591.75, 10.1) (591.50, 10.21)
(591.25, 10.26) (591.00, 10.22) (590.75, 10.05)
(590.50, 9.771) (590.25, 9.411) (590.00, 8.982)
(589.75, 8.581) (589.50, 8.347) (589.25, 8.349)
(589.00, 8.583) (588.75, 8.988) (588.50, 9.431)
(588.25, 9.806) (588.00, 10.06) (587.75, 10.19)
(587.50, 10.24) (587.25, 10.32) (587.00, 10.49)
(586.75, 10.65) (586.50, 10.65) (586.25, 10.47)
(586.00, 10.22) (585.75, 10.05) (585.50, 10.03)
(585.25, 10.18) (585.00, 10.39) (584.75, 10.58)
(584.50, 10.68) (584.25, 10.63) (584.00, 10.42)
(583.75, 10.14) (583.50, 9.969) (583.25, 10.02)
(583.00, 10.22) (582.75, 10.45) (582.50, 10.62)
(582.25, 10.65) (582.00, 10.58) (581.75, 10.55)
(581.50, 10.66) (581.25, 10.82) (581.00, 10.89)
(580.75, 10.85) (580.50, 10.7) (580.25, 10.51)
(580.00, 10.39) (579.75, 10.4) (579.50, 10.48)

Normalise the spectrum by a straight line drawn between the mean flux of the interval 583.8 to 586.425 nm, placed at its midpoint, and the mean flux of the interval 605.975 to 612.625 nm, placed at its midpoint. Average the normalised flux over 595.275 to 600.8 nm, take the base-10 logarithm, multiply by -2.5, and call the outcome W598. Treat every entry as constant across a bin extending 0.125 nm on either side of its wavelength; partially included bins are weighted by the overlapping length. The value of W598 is 0.05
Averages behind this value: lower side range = 10.4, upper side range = 10.6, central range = 9.98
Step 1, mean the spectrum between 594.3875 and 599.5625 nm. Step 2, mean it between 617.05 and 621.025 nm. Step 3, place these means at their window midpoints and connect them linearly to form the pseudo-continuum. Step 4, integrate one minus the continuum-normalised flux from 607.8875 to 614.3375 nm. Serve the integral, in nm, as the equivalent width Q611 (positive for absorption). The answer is -0.42 nm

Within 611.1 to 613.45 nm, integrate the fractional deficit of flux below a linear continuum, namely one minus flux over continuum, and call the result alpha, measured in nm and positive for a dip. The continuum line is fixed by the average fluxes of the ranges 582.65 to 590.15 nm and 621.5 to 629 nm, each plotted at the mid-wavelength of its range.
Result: -0.28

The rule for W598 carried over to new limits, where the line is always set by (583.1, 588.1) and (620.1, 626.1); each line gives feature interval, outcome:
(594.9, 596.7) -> 0.030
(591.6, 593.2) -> -0.008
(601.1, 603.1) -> 0.009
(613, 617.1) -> -0.060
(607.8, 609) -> -0.088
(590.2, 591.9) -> 0.014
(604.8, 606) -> -0.033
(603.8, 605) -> -0.022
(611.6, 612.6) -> -0.143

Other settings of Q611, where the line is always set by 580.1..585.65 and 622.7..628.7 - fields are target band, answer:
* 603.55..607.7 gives -0.10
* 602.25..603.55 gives 0.01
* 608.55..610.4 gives -0.13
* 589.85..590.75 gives 0.07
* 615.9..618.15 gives -0.06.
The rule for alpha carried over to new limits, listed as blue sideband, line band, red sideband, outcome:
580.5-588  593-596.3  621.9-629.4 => 0.07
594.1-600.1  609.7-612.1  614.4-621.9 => -0.23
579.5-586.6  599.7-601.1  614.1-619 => 0.03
